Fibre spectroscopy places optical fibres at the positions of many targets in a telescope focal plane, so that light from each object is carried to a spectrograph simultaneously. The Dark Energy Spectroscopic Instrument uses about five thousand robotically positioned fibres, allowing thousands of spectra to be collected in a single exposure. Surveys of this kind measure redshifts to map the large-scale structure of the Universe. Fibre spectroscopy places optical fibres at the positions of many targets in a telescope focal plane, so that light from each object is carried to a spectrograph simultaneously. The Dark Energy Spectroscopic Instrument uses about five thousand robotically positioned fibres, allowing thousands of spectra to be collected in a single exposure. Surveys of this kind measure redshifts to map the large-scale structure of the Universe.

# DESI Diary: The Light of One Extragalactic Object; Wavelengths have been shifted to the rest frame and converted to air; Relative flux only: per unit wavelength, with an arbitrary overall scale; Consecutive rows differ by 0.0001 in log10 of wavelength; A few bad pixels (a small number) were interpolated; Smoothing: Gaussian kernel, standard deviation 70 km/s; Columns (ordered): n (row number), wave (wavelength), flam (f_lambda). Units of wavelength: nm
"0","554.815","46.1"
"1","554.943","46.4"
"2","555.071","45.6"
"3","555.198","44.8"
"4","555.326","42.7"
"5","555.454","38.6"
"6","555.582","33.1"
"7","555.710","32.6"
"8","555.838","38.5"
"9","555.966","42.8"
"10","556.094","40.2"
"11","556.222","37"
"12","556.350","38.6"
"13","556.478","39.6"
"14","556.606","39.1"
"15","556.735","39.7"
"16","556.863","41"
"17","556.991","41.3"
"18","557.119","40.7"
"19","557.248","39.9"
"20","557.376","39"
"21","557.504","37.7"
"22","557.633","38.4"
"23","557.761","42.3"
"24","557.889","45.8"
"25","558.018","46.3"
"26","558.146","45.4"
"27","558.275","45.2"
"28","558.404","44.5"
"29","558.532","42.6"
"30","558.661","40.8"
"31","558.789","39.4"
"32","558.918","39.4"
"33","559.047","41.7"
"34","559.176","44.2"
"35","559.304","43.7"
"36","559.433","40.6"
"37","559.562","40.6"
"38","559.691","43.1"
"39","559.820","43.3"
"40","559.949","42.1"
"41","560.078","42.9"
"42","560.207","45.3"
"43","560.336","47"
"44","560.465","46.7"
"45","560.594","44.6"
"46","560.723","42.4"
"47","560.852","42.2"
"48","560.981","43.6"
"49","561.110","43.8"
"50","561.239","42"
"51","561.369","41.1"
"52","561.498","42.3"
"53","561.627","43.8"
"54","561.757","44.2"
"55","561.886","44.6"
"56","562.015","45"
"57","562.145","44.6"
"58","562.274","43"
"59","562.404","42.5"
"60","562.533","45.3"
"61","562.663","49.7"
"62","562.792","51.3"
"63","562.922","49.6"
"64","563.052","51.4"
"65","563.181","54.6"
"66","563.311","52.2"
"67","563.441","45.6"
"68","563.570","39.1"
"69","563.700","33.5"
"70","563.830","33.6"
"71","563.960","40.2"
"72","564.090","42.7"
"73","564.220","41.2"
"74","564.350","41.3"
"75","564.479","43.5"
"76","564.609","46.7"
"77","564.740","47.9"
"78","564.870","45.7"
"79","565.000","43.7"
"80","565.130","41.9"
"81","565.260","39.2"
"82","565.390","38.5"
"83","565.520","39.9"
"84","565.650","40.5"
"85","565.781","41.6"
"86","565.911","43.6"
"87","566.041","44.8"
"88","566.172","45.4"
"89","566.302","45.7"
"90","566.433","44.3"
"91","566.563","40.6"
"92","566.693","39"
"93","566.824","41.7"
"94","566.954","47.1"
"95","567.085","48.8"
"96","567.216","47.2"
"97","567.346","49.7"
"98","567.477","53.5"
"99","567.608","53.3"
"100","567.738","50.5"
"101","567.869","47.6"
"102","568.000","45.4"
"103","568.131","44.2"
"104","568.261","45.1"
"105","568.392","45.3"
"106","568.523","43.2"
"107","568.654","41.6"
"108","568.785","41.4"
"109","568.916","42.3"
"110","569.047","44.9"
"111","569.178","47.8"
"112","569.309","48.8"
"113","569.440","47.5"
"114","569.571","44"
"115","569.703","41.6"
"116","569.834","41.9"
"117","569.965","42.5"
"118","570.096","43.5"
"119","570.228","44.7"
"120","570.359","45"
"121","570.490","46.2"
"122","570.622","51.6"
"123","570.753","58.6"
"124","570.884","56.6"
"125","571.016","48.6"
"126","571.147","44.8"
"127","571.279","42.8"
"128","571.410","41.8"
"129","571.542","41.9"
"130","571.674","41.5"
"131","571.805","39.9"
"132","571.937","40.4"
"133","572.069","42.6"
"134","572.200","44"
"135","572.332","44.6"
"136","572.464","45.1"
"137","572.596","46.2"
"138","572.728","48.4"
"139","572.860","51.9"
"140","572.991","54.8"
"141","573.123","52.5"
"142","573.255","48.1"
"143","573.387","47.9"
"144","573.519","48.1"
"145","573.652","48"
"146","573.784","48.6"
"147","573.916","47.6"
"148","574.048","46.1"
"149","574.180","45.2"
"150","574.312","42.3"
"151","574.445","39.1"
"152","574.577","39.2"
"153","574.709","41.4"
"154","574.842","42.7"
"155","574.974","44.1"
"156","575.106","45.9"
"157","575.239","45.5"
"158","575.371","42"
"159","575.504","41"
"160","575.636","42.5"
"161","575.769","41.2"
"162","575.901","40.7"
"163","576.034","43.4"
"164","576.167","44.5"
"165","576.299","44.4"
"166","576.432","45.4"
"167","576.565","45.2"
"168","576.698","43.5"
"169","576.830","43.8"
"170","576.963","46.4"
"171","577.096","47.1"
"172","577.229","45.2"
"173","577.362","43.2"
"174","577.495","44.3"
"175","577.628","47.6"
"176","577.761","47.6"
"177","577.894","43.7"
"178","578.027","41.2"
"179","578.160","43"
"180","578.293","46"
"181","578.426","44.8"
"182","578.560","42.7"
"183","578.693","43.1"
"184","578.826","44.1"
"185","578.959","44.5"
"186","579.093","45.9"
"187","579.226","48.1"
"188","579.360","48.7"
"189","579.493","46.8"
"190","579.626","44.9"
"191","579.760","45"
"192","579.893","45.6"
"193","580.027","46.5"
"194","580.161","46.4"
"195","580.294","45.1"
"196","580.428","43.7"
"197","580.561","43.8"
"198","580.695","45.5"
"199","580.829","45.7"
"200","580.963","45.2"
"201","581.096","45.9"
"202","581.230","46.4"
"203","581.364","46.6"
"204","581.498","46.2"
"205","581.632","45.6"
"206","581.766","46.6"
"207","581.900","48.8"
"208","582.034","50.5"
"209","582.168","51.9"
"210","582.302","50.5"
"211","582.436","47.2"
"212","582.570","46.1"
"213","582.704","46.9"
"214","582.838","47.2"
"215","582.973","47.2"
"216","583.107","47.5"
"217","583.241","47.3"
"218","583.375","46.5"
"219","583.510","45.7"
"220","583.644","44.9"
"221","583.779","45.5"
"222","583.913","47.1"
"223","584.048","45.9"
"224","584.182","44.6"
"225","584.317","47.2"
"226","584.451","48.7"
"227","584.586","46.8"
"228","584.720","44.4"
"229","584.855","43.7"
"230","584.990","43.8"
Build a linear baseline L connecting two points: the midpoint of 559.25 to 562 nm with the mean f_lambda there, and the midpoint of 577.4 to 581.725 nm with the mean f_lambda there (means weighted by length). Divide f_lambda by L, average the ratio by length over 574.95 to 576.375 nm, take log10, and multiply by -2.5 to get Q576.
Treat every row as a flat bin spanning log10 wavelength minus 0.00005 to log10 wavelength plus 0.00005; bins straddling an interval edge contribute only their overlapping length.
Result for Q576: 0.042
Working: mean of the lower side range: 43.4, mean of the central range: 43.2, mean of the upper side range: 45.3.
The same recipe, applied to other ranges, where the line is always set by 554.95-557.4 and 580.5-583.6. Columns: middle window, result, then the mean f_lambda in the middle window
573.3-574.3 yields -0.06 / 47.1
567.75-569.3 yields -0.04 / 44.8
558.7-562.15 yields -0.05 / 43.1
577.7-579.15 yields 0.04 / 44.2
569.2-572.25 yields -0.03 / 45.3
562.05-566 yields -0.05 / 43.8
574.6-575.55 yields 0.05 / 43.1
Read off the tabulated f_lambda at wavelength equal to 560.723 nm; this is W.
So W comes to 42.4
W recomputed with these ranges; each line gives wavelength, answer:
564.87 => 45.7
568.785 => 41.4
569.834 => 41.9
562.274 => 43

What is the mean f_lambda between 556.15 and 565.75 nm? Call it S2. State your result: 42.9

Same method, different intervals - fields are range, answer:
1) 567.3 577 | 45.4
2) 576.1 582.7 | 45.7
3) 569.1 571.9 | 45.7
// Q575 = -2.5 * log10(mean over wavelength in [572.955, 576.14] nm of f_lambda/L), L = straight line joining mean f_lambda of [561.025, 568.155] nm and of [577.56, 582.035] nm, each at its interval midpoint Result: 0.01 mag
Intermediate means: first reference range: 44.5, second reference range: 45.6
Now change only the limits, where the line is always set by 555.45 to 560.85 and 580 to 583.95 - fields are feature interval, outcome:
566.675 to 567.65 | -0.10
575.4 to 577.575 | 0.04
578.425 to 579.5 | 0.02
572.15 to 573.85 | -0.09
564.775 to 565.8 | 0.04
